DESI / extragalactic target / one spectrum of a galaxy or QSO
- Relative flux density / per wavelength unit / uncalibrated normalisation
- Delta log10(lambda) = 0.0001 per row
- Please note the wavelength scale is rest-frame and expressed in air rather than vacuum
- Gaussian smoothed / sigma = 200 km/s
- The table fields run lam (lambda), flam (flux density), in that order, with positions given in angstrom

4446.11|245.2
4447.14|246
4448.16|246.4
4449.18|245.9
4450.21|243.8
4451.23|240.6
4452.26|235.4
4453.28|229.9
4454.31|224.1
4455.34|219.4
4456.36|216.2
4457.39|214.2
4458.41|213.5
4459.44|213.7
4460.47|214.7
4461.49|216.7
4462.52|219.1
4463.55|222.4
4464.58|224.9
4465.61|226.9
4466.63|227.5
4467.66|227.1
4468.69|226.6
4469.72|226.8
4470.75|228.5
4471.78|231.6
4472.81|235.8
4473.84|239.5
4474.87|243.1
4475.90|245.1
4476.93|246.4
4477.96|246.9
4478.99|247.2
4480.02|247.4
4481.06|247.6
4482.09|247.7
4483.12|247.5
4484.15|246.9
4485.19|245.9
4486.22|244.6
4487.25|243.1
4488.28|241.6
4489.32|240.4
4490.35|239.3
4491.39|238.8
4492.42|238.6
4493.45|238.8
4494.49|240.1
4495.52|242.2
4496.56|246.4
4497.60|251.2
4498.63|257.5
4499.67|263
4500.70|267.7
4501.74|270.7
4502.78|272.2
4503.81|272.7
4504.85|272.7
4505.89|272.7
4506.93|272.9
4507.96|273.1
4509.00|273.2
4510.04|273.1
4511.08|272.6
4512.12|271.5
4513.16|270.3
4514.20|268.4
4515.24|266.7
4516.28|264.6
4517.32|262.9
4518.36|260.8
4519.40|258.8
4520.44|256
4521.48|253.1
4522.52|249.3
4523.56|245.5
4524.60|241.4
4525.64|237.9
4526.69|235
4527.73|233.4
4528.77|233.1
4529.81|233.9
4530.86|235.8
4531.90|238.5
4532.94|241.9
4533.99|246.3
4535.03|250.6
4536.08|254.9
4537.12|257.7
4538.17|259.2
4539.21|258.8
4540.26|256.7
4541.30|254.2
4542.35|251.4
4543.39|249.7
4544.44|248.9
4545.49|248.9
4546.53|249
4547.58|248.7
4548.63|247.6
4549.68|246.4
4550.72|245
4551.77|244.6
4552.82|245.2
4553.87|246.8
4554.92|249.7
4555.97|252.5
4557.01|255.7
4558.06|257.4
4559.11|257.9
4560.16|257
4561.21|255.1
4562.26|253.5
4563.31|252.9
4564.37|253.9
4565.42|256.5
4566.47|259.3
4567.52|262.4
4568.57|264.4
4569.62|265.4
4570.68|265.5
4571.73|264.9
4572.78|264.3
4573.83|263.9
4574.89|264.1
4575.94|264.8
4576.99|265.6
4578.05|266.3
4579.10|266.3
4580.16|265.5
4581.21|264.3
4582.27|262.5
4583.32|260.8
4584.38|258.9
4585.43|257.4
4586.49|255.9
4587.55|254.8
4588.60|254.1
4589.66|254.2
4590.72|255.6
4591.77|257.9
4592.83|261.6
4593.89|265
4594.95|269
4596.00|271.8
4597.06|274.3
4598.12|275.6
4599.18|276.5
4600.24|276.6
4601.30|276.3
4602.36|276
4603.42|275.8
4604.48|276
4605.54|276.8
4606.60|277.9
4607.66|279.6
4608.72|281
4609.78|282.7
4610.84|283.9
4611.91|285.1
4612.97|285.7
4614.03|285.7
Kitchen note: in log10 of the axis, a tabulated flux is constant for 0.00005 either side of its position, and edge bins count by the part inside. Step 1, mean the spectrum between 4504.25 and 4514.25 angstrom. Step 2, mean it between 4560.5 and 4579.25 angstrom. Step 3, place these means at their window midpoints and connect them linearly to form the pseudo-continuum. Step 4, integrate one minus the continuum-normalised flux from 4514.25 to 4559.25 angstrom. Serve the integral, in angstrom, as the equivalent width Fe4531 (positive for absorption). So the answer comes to 2.9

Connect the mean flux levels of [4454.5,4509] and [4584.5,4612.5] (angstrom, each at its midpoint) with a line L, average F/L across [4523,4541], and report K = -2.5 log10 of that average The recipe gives 0.04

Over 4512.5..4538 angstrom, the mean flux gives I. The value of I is 250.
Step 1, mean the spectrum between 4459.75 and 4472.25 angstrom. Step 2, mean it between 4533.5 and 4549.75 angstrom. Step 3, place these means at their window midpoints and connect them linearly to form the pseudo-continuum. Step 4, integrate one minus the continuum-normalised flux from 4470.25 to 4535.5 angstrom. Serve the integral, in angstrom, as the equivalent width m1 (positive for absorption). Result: -3.7 angstrom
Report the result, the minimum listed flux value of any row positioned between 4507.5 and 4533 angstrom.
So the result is 233.1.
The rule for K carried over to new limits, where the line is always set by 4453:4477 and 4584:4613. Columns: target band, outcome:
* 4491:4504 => -0.074 mag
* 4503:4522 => -0.111 mag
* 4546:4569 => 0.017 mag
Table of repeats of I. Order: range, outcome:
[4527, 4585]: 254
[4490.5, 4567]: 254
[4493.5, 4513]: 264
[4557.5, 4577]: 260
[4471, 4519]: 254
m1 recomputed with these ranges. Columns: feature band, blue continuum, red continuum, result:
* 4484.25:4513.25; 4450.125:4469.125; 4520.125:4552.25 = -2.6 angstrom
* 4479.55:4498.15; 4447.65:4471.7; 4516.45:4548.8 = -0.7 angstrom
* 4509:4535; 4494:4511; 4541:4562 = 0.6 angstrom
